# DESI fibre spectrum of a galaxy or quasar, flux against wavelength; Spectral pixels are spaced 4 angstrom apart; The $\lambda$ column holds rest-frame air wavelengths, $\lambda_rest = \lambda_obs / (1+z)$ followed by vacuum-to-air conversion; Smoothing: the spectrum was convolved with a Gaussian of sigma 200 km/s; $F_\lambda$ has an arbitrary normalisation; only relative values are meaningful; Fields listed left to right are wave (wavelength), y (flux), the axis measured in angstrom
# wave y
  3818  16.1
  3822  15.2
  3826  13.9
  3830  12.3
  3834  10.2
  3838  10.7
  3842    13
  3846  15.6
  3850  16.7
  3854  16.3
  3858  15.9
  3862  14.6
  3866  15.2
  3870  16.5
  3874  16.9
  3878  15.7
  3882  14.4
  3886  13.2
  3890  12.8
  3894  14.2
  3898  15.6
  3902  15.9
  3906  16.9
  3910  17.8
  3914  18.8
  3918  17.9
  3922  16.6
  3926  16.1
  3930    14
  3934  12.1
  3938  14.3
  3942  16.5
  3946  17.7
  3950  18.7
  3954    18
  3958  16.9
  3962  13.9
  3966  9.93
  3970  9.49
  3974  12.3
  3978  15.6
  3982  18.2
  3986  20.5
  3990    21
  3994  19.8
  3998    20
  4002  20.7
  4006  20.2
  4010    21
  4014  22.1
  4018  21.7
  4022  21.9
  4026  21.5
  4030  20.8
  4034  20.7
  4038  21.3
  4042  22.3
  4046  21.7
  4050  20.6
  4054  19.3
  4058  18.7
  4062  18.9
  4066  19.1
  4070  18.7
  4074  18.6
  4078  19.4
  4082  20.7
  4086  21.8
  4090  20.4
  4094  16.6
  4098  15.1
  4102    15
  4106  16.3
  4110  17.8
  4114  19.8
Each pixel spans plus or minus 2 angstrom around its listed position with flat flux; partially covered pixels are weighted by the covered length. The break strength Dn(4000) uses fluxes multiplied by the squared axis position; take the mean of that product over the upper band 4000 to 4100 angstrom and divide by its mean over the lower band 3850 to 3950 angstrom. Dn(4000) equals 1.4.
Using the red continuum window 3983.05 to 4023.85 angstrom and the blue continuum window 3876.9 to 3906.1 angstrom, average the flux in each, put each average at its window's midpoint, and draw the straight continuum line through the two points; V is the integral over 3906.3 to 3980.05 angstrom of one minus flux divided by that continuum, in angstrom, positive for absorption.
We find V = 8.2 angstrom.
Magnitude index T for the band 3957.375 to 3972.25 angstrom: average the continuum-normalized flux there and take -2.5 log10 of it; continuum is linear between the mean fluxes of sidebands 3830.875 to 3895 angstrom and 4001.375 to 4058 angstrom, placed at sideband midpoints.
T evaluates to 0.45 mag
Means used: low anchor 14.5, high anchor 21.1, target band 12.1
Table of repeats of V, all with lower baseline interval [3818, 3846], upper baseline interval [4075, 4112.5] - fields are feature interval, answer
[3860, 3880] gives -2.9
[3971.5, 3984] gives 0.6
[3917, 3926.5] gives -1.3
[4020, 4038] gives -4.6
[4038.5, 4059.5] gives -4.1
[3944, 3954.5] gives -1.9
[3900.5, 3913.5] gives -2.4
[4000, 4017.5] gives -4.8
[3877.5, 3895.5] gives 0.2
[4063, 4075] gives -0.8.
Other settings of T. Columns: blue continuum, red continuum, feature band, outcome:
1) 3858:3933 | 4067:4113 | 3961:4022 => -0.06 mag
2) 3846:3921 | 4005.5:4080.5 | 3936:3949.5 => 0.07 mag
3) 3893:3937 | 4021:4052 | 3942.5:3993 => 0.14 mag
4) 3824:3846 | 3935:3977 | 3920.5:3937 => -0.03 mag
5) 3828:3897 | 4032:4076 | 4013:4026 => -0.15 mag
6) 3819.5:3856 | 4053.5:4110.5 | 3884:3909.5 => 0.00 mag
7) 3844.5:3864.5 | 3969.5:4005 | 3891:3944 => 0.06 mag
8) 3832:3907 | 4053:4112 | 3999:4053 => -0.21 mag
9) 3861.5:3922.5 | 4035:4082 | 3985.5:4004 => -0.11 mag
